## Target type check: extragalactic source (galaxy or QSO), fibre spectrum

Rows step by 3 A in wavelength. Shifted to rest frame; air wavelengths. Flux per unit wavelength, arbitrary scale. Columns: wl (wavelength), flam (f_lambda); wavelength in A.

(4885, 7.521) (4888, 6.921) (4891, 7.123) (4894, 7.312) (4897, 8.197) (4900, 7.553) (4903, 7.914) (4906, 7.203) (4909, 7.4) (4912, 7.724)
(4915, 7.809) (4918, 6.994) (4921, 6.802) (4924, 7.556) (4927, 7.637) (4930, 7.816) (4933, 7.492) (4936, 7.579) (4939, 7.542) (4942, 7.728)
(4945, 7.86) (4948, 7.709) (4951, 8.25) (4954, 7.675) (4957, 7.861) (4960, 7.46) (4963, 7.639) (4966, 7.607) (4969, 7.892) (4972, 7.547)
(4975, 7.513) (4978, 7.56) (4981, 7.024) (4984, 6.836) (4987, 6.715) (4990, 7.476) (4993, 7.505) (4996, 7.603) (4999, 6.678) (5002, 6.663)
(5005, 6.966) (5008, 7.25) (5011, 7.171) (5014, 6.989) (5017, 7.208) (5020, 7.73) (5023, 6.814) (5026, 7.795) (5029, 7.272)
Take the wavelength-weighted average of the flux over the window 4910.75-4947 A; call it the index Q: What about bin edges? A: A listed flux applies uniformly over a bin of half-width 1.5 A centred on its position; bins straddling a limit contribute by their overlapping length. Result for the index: 7.55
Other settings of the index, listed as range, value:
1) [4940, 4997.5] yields 7.55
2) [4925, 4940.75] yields 7.61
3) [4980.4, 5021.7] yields 7.13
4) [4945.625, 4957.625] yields 7.87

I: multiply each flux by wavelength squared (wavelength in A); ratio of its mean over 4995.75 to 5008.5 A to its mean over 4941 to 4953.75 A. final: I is 0.9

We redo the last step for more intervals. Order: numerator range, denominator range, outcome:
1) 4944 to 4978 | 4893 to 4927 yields 1.05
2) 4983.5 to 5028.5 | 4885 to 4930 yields 1.00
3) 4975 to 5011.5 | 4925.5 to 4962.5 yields 0.94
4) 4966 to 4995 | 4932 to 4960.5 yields 0.97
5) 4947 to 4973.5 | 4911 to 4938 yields 1.05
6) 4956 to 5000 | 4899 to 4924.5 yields 1.02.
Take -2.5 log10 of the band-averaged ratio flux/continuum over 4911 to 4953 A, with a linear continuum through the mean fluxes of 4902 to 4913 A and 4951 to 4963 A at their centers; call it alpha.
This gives 0.004 mag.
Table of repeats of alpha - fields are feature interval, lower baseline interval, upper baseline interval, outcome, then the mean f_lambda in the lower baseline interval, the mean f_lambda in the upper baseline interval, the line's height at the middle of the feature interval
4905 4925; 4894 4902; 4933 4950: 0.055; 7.77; 7.68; 7.74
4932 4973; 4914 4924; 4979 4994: -0.079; 7.22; 7.11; 7.17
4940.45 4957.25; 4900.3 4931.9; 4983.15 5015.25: -0.074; 7.49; 7.08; 7.33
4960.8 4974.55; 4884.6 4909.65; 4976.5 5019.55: -0.061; 7.46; 7.13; 7.23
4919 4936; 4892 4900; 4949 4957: 0.051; 7.68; 7.93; 7.82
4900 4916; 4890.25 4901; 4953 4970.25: 0.000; 7.58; 7.69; 7.6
